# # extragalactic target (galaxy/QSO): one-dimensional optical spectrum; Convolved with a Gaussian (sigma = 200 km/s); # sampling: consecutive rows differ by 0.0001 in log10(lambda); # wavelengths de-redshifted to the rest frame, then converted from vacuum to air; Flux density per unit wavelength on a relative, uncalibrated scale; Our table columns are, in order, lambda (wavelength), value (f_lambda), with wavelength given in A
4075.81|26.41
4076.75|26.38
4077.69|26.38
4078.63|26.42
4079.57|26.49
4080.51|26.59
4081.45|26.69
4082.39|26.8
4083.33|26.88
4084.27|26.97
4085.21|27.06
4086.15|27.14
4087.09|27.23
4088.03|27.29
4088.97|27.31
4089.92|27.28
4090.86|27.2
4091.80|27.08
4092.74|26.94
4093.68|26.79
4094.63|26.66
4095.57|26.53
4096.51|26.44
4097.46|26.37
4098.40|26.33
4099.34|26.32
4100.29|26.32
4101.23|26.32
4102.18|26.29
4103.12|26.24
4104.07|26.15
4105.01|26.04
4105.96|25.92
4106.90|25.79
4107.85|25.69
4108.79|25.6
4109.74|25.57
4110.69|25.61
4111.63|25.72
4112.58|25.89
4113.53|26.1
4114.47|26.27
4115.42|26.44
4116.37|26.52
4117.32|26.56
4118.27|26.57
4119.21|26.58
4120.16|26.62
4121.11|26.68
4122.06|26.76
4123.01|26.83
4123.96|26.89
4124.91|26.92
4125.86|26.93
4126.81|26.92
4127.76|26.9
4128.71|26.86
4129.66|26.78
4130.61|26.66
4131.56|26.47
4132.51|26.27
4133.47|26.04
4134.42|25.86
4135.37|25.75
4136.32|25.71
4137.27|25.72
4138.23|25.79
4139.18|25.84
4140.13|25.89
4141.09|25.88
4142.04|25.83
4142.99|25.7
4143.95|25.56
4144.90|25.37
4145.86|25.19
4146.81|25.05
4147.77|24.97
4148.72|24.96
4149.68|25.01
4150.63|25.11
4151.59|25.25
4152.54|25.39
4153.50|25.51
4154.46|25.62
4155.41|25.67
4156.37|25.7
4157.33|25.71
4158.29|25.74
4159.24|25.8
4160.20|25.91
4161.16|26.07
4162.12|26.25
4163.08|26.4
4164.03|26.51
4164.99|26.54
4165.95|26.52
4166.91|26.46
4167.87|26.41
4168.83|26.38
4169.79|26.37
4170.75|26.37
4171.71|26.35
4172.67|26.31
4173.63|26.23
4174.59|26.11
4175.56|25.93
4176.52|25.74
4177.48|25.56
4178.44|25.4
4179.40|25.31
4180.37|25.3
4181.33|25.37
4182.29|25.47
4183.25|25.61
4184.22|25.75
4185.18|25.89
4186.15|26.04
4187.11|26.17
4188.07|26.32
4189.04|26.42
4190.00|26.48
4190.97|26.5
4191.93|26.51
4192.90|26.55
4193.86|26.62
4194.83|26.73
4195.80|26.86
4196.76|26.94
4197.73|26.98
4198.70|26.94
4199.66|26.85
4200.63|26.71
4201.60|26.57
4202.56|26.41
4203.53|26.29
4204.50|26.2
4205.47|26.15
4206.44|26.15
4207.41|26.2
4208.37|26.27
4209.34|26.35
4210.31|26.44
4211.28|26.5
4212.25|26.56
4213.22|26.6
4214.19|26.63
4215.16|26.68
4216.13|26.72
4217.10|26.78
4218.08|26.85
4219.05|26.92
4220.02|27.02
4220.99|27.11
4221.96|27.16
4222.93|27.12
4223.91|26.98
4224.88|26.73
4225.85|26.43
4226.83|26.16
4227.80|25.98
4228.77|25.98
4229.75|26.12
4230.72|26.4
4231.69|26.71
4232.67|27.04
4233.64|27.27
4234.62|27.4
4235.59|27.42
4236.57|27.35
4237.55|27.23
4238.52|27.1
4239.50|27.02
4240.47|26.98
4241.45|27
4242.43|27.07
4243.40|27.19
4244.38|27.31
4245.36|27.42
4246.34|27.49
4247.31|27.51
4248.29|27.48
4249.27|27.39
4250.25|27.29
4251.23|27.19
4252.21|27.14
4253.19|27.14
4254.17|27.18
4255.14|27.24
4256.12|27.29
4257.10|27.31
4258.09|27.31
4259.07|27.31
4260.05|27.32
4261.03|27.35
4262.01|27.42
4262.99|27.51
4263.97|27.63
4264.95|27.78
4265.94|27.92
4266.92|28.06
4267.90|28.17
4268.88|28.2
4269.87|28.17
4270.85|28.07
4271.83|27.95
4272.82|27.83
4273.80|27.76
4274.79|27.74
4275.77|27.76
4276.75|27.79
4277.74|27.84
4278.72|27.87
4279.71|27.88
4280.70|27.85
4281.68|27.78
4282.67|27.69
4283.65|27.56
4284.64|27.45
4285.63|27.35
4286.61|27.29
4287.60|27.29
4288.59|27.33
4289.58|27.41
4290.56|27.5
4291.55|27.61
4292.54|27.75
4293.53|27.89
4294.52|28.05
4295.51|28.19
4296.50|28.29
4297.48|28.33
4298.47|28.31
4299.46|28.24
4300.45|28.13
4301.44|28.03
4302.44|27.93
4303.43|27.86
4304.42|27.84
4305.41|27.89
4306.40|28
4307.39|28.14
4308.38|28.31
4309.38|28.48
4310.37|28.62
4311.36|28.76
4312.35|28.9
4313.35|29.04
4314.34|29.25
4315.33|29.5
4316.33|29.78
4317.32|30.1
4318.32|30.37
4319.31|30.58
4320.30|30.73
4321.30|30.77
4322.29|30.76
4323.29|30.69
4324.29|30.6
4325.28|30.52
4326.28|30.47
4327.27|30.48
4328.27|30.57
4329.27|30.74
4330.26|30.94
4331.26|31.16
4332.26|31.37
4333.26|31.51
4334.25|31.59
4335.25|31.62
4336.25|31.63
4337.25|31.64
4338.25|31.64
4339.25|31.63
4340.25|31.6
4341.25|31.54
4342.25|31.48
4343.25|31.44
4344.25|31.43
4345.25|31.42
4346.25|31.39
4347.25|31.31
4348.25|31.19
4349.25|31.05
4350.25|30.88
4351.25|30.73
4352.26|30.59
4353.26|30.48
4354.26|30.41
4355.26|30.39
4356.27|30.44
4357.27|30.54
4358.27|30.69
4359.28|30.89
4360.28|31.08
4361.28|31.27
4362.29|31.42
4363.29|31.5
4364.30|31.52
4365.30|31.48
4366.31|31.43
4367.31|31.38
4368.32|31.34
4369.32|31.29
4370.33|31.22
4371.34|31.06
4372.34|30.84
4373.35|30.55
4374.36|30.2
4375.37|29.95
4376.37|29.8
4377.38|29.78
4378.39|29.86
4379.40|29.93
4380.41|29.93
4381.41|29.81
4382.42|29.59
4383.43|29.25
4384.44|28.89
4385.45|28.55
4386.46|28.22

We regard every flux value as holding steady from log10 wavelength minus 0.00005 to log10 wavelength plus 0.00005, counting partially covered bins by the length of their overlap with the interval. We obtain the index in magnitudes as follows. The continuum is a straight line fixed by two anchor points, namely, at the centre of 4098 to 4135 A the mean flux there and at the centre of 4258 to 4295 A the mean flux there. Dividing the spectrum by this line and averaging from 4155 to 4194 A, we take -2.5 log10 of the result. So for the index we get 0.03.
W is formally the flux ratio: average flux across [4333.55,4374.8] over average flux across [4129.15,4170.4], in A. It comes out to 1.2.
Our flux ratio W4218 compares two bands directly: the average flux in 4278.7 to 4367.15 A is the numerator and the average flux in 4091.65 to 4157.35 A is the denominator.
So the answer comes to 1.1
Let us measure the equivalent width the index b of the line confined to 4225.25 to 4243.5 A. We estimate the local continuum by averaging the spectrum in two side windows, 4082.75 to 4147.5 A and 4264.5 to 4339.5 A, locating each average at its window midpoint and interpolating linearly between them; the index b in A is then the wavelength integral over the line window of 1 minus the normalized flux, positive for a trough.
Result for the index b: 0.8 A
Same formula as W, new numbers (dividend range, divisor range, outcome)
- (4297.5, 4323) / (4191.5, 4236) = 1.09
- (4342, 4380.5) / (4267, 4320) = 1.09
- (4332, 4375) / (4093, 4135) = 1.18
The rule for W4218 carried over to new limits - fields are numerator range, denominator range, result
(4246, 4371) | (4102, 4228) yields 1.12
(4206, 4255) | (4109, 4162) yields 1.03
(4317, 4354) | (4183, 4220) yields 1.17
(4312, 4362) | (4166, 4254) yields 1.16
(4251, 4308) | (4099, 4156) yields 1.07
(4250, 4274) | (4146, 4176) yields 1.07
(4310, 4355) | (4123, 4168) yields 1.18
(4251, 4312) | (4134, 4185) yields 1.08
